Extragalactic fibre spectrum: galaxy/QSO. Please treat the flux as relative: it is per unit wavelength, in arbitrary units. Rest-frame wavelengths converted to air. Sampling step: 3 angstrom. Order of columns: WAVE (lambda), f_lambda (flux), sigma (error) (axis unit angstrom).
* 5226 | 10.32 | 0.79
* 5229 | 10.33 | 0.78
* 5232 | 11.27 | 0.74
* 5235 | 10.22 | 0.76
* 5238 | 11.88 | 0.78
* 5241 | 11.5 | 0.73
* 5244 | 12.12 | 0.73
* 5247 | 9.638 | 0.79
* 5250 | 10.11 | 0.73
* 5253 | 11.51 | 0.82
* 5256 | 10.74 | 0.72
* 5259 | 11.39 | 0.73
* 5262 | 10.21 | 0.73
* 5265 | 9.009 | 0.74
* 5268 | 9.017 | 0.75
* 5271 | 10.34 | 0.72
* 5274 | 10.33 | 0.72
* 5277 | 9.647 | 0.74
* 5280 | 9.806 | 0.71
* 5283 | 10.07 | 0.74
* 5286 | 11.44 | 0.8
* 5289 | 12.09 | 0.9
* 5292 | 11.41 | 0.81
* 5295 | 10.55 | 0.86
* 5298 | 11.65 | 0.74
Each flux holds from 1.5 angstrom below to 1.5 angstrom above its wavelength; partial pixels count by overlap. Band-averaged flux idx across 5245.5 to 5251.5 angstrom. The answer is 9.87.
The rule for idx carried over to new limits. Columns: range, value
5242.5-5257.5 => 10.8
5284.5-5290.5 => 11.8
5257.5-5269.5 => 9.91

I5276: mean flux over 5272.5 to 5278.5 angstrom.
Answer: 9.99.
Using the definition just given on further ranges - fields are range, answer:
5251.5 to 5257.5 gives 11.1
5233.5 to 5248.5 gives 11.1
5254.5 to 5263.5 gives 10.8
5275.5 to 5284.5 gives 9.84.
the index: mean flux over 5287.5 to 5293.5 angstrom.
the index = 11.8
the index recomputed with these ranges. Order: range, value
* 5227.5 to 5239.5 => 10.9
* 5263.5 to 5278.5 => 9.67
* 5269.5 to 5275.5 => 10.3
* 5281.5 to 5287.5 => 10.8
